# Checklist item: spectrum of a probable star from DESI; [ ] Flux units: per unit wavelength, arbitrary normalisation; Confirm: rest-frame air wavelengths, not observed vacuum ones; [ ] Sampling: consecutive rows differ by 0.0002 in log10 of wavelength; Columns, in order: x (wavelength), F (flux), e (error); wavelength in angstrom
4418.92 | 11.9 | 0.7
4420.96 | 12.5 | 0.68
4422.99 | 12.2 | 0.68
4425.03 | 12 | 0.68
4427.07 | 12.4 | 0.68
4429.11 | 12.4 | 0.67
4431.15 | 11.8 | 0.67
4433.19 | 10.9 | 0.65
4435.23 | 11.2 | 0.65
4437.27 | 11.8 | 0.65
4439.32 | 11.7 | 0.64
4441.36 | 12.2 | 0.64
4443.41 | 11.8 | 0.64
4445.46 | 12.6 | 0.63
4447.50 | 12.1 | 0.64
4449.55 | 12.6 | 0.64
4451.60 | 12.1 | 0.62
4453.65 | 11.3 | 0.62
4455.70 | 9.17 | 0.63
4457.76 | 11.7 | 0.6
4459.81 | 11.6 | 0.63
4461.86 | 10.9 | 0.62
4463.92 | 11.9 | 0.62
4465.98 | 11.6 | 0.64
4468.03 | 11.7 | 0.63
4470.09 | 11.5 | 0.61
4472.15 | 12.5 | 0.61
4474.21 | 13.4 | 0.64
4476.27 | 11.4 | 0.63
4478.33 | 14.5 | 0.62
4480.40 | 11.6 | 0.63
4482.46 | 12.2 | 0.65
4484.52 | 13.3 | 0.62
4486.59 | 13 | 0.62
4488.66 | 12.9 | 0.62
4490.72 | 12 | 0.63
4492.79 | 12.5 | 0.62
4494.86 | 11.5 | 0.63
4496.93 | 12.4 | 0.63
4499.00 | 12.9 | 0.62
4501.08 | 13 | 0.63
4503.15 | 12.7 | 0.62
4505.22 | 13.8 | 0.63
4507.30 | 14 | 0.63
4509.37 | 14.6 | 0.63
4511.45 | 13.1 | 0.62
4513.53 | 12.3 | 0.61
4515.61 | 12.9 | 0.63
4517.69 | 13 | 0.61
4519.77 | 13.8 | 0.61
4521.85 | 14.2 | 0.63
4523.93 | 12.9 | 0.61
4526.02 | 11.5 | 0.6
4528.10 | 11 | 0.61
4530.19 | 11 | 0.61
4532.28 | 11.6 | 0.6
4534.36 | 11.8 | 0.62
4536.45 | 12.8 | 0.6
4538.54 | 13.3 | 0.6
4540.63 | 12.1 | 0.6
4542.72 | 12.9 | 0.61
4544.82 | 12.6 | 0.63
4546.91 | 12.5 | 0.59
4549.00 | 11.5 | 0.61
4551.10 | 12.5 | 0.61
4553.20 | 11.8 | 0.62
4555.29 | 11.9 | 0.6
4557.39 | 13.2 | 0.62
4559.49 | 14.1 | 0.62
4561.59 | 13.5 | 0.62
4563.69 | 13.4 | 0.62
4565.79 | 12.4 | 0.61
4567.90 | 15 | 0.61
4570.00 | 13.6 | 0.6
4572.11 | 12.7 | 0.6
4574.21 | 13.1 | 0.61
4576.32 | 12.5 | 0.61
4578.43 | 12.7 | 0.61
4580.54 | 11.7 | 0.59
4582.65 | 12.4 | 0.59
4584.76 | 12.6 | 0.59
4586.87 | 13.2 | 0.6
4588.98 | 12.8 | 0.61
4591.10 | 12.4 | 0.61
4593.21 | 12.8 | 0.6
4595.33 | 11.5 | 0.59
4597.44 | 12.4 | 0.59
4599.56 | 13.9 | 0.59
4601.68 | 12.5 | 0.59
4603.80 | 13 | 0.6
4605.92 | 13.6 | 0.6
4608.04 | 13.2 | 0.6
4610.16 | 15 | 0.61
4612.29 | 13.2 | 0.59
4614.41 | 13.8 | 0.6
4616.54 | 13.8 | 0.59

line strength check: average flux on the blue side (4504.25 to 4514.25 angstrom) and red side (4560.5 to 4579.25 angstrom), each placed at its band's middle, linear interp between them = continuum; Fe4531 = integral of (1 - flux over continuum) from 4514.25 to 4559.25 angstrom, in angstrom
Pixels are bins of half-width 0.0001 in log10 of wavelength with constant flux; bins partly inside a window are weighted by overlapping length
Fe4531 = 3.3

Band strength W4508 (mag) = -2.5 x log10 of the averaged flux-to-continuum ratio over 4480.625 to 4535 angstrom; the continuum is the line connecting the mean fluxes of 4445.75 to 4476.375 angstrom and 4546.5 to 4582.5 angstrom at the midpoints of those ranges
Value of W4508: -0.040 mag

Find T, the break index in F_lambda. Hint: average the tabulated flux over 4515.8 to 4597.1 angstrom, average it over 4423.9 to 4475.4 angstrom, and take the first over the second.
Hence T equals 1.1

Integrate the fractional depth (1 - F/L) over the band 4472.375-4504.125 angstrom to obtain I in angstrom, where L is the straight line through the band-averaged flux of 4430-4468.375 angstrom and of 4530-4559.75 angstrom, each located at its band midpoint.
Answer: -1.85 angstrom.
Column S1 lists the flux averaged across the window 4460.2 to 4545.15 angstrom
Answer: 12.5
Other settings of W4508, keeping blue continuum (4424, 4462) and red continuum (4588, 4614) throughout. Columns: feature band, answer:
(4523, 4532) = 0.08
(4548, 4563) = 0.00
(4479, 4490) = -0.05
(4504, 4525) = -0.10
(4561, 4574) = -0.05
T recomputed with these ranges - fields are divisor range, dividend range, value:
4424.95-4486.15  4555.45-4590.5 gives 1.09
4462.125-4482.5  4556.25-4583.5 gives 1.08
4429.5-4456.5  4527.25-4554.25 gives 1.04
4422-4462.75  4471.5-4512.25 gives 1.10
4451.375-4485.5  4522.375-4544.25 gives 1.02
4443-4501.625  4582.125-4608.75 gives 1.06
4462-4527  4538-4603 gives 1.00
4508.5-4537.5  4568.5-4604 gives 1.01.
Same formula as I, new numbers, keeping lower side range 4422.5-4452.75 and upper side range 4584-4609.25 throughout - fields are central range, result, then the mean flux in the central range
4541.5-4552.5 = 0.17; 12.4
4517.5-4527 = -0.50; 13.1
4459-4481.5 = 0.18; 12.1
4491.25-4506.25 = -0.43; 12.7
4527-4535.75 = 0.76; 11.4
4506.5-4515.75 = -0.77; 13.4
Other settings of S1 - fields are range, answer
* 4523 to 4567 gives 12.4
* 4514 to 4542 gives 12.5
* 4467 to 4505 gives 12.5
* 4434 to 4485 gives 11.9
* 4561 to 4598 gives 12.8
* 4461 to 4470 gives 11.5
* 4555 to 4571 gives 13.5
